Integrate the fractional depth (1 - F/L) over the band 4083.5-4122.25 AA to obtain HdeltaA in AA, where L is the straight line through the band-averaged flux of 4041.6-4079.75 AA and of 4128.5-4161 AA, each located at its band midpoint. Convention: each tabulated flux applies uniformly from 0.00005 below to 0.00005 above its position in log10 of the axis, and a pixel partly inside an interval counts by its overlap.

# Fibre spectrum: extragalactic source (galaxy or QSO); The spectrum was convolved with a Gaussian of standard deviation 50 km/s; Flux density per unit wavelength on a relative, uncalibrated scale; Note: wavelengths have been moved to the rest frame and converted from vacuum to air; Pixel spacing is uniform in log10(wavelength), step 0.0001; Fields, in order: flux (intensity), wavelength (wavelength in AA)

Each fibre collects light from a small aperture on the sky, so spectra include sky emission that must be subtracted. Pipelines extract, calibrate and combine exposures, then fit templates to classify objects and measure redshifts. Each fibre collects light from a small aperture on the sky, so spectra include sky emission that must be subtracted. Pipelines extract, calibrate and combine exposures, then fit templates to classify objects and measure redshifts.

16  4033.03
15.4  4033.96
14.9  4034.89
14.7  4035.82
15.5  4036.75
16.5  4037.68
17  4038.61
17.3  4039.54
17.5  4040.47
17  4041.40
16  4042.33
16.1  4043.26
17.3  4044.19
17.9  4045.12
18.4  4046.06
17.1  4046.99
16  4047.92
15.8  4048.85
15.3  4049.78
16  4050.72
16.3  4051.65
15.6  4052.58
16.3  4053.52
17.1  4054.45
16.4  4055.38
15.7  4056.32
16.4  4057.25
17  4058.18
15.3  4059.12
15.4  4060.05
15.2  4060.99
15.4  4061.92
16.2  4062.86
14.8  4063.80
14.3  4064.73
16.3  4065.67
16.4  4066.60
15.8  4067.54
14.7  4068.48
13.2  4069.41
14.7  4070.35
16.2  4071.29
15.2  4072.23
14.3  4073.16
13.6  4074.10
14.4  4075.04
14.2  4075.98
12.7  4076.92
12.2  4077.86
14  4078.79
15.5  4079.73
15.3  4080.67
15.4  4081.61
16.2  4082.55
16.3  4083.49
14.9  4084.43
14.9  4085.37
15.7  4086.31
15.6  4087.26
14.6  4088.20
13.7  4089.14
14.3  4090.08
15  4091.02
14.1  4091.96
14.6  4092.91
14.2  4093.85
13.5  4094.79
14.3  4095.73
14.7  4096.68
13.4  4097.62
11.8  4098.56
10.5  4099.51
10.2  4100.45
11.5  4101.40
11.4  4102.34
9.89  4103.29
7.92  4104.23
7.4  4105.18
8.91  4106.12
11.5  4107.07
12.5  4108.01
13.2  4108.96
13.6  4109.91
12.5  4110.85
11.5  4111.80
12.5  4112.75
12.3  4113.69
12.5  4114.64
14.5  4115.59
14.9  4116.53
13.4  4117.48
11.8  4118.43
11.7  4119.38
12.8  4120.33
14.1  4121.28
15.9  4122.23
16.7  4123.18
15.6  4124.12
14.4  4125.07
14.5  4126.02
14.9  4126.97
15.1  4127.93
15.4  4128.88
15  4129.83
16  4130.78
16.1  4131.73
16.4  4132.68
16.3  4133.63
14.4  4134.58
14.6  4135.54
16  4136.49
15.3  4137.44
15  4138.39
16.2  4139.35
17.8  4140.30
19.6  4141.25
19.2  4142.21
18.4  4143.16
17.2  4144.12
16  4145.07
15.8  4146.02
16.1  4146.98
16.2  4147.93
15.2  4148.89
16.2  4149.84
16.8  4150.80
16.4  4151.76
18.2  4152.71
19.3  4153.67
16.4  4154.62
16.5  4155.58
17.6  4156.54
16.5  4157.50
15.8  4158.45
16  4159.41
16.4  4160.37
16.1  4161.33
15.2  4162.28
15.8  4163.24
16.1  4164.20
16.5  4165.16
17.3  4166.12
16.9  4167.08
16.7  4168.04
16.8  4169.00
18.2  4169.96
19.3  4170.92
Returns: 7.55 AA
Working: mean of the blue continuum 15.5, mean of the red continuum 16.5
